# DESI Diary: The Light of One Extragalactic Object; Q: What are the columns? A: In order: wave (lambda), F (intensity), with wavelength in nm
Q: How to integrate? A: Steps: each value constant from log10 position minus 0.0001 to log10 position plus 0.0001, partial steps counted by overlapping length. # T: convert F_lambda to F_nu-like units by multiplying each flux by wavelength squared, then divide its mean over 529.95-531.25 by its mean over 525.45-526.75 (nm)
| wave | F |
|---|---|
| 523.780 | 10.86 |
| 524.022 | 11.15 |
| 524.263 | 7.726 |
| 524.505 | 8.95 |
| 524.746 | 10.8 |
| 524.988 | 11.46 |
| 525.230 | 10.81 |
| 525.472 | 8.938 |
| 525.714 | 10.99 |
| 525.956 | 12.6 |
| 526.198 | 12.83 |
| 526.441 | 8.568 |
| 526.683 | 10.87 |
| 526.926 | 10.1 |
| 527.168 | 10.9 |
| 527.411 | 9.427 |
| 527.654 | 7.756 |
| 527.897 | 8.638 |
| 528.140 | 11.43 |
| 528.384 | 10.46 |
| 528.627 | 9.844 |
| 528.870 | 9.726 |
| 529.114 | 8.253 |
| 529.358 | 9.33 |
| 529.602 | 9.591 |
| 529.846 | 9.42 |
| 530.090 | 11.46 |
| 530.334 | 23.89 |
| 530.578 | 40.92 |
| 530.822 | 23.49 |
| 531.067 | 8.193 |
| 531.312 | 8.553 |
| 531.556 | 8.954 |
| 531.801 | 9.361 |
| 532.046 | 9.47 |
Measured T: 1.94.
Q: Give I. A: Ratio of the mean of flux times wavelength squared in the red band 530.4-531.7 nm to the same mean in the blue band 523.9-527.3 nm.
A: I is 1.8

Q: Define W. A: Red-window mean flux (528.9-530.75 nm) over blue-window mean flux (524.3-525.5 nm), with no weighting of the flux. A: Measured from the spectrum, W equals 1.58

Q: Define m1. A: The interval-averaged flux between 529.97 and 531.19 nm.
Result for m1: 21.6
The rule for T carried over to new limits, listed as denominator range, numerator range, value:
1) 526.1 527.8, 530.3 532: 1.72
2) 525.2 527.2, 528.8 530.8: 1.50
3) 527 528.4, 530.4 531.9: 1.76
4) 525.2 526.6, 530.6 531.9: 1.32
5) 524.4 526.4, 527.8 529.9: 0.90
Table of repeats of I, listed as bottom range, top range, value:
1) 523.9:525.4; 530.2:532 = 1.75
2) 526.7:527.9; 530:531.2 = 2.30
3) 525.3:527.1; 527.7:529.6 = 0.90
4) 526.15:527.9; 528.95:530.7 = 1.64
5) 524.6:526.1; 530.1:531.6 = 1.77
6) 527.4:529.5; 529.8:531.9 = 1.75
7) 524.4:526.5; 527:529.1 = 0.91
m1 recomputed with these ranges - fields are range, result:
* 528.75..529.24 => 8.98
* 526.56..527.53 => 10.3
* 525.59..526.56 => 11.2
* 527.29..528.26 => 9.31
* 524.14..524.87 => 9.18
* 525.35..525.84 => 10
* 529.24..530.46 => 12.9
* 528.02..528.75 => 10.6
